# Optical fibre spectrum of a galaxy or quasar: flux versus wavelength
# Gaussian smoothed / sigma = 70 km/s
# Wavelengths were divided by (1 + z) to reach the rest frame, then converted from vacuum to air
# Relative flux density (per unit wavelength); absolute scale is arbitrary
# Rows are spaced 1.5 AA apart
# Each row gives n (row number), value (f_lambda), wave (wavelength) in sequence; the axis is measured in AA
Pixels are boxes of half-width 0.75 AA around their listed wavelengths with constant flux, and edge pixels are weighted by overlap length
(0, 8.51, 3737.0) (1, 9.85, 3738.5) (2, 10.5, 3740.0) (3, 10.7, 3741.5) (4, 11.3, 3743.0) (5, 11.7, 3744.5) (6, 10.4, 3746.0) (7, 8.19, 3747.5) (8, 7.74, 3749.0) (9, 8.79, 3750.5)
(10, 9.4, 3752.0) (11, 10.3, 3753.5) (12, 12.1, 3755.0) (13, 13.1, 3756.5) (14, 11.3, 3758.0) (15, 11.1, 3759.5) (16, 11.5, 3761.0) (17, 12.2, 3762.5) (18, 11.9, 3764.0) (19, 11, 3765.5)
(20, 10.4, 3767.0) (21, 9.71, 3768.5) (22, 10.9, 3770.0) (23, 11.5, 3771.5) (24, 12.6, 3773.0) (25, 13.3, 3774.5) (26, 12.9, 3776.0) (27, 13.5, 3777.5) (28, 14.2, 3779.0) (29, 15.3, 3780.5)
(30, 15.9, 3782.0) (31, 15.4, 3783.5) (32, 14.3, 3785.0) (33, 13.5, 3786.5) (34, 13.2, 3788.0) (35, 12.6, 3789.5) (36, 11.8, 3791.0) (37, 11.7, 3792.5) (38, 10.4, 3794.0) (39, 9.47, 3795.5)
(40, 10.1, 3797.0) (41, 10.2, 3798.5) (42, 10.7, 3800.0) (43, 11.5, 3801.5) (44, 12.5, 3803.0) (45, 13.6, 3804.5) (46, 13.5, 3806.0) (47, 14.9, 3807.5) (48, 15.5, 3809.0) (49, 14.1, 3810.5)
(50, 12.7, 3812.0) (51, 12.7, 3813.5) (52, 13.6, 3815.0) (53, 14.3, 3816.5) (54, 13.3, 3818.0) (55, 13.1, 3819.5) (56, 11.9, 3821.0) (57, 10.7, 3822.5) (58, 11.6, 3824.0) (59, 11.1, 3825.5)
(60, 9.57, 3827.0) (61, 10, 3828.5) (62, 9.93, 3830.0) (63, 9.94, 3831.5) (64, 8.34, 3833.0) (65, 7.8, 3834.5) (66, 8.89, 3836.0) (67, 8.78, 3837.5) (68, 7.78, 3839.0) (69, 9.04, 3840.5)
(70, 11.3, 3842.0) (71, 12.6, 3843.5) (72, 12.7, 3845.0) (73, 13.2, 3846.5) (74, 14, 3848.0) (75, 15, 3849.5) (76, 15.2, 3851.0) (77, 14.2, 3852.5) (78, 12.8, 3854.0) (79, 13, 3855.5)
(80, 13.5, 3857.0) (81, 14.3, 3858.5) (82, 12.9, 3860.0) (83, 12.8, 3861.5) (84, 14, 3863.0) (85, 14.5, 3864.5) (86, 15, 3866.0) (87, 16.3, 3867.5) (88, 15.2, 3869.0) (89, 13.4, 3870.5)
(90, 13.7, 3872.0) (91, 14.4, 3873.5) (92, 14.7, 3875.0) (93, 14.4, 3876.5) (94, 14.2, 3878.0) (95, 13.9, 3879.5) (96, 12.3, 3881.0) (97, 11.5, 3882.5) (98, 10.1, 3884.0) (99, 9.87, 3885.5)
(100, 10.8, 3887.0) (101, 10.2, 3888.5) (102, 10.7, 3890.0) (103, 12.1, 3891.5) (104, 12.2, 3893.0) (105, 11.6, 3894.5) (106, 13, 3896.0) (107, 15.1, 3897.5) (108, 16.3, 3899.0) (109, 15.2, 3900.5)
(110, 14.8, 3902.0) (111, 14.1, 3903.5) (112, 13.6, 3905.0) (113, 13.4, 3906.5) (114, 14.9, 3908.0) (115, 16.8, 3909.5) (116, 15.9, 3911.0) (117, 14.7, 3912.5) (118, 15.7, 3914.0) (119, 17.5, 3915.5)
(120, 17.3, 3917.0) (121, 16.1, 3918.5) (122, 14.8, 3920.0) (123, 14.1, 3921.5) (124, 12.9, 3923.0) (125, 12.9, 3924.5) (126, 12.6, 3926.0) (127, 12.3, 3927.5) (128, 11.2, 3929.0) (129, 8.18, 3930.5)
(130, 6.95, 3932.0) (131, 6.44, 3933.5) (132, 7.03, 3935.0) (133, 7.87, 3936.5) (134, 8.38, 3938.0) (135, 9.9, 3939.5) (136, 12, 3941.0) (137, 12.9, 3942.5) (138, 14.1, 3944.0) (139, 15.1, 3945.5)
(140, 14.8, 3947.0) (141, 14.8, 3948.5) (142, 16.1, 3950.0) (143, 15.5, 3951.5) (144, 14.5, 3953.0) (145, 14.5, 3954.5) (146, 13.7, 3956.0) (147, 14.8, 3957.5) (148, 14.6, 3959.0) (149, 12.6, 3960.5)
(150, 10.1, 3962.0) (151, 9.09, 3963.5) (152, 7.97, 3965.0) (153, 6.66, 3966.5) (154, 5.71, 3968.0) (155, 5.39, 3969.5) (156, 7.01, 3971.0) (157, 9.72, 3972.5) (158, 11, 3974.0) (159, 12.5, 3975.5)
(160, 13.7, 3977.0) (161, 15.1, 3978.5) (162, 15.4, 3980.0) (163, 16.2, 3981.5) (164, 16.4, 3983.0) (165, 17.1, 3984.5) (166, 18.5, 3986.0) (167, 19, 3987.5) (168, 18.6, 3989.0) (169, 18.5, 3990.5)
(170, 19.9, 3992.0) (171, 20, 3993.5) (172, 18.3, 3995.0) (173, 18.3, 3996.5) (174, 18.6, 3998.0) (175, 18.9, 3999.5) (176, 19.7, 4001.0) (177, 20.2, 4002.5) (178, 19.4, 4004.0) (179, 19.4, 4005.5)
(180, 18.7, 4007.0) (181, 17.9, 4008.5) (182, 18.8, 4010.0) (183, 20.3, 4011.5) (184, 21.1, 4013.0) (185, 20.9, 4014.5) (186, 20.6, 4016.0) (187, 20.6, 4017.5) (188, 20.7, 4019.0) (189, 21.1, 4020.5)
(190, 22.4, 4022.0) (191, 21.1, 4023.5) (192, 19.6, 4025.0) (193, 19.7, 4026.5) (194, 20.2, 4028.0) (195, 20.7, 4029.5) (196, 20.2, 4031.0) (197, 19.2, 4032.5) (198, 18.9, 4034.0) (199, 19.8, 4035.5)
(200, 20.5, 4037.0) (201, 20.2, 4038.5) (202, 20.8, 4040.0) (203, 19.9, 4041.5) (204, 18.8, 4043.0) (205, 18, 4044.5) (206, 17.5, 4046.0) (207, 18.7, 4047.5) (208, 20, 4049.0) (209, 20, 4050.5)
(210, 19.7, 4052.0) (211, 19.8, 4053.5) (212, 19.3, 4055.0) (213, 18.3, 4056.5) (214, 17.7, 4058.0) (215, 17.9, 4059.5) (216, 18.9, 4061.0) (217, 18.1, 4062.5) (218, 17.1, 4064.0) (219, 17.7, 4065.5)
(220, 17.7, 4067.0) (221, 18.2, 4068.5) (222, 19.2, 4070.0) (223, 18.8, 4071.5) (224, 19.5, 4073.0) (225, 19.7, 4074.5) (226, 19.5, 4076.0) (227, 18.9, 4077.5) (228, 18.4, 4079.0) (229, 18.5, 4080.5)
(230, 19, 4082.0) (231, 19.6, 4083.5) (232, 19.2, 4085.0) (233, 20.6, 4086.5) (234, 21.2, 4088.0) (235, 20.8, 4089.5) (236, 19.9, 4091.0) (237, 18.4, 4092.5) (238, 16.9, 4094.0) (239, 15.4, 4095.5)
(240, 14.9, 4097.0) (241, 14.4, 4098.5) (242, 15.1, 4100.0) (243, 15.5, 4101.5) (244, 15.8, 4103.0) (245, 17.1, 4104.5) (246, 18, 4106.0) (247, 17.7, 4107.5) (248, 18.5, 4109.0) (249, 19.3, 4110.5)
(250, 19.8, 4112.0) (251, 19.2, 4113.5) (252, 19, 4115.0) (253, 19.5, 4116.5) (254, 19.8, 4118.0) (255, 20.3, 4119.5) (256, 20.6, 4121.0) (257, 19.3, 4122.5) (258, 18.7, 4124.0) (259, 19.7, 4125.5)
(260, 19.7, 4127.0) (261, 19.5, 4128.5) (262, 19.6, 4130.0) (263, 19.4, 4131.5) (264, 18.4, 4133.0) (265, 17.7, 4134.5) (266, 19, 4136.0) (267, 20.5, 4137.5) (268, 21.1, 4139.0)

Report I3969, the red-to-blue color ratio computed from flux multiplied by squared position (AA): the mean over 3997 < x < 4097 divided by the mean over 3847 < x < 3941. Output 1.59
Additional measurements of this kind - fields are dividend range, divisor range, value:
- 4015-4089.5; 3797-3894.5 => 1.75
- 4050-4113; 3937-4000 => 1.39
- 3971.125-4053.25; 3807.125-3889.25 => 1.63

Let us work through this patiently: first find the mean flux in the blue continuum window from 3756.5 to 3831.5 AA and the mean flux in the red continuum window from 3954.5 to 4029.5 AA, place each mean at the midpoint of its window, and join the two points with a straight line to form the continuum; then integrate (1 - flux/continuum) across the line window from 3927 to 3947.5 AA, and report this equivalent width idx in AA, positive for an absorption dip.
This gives 6.5 AA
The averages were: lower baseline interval 12.3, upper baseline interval 16.5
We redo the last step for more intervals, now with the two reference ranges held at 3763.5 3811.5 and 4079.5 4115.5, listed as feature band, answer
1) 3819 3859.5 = 6.0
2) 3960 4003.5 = 4.2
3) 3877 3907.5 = 3.5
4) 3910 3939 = 5.2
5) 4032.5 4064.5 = -3.5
